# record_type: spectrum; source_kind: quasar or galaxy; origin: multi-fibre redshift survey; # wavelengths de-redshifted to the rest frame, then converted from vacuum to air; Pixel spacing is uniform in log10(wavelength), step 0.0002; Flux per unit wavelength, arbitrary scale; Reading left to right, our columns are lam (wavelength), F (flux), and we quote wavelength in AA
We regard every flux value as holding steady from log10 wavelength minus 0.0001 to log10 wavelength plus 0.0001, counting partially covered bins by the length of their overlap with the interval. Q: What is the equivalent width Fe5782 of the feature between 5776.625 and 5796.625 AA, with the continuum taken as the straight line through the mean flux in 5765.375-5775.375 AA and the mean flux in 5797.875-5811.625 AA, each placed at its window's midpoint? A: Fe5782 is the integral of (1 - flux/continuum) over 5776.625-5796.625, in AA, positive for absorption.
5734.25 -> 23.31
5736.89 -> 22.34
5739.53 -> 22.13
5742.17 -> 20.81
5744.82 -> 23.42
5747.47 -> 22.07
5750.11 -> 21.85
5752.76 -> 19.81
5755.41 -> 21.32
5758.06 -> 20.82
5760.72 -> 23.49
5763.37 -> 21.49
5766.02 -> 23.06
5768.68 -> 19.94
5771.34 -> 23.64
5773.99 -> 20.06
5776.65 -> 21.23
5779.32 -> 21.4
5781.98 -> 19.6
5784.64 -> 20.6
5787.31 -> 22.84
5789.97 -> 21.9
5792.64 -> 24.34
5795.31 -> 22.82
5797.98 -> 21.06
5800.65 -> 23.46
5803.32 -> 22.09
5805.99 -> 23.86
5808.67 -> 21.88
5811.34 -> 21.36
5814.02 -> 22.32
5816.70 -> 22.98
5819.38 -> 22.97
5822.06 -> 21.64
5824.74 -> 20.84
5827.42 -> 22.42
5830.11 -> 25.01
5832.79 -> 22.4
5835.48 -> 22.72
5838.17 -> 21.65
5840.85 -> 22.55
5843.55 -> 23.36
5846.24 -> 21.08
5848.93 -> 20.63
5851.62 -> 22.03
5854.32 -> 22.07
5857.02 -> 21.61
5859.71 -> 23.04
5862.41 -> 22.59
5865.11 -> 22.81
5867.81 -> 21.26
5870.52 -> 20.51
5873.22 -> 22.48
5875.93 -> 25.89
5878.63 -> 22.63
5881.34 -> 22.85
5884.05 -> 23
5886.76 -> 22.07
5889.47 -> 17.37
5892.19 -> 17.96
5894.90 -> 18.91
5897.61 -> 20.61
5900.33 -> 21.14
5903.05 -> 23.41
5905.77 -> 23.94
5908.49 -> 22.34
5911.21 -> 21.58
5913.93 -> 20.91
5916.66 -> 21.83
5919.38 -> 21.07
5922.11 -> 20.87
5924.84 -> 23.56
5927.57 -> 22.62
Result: 0.1 AA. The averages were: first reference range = 21.6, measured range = 21.9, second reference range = 22.5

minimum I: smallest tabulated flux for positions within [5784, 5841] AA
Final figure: 20.6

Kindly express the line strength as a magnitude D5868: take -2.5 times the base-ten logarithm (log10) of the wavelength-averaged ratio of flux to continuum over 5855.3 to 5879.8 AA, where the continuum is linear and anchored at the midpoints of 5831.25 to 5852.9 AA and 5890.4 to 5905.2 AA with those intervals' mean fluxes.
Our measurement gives -0.06 mag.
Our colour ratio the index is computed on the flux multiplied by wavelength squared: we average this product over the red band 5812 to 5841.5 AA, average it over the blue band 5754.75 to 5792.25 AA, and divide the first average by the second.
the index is 1.1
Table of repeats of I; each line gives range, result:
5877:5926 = 17.37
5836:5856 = 20.63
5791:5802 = 21.06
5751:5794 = 19.6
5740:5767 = 19.81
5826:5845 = 21.65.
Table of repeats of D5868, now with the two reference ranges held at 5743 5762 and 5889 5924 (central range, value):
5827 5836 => -0.089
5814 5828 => -0.036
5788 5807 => -0.059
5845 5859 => -0.013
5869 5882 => -0.082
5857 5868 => -0.060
